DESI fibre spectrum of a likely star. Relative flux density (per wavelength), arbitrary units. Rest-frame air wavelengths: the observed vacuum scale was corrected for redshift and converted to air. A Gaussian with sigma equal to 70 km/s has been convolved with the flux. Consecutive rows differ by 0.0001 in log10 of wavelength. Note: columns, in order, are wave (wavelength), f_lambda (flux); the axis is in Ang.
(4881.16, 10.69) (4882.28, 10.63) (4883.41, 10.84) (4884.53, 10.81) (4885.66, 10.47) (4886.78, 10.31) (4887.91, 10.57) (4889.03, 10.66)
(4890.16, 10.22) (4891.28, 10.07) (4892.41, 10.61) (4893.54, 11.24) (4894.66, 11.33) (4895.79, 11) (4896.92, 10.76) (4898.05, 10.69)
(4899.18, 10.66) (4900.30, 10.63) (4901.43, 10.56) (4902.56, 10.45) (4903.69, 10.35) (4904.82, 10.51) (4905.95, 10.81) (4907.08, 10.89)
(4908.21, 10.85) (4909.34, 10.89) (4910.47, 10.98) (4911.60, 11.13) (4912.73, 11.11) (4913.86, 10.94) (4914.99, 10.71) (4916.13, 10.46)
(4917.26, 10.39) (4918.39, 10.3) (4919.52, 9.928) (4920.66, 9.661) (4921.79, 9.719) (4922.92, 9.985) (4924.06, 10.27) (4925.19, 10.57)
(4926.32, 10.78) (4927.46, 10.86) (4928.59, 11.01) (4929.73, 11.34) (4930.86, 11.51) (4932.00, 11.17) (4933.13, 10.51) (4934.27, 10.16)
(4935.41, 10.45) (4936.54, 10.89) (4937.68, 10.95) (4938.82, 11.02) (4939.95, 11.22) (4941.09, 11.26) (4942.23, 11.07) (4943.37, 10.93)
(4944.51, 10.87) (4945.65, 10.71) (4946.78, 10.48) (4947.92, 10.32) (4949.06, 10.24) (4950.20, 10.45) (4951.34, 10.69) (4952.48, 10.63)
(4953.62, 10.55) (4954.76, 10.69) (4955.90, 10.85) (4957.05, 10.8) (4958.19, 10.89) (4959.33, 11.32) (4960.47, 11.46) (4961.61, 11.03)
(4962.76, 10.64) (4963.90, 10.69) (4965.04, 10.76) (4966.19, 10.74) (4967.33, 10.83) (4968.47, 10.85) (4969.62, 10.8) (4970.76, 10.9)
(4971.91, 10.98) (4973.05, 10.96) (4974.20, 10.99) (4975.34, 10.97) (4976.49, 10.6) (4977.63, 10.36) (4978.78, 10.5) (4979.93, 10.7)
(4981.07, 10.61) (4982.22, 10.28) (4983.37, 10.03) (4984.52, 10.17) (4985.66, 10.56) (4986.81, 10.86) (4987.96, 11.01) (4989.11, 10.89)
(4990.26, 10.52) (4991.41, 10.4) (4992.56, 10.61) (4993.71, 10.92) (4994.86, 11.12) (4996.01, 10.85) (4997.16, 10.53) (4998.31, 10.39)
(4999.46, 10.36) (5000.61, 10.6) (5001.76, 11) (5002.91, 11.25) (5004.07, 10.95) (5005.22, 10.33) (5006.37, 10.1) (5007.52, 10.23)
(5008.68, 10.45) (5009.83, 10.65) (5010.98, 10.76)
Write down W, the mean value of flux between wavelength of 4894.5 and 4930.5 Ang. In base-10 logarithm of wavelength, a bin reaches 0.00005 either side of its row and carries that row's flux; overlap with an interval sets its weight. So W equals 10.6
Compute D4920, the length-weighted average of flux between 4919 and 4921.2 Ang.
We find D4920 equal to 9.76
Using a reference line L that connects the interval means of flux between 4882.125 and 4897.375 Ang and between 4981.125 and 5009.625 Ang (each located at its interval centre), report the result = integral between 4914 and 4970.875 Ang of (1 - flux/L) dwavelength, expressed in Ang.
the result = -0.4 Ang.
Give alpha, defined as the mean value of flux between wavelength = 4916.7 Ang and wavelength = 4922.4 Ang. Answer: 10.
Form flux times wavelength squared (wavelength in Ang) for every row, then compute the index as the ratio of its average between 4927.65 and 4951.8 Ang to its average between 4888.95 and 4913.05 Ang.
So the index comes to 1.02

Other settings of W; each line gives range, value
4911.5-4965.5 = 10.7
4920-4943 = 10.7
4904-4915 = 10.9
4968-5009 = 10.7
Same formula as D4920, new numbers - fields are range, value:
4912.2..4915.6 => 10.9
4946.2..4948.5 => 10.4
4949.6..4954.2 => 10.6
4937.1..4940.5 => 11.1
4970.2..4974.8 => 11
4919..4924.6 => 9.9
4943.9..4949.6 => 10.5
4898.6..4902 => 10.6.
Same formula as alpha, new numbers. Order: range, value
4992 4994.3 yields 10.8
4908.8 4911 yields 10.9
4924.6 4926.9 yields 10.7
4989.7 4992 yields 10.5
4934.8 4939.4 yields 10.8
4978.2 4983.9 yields 10.4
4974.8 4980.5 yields 10.6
